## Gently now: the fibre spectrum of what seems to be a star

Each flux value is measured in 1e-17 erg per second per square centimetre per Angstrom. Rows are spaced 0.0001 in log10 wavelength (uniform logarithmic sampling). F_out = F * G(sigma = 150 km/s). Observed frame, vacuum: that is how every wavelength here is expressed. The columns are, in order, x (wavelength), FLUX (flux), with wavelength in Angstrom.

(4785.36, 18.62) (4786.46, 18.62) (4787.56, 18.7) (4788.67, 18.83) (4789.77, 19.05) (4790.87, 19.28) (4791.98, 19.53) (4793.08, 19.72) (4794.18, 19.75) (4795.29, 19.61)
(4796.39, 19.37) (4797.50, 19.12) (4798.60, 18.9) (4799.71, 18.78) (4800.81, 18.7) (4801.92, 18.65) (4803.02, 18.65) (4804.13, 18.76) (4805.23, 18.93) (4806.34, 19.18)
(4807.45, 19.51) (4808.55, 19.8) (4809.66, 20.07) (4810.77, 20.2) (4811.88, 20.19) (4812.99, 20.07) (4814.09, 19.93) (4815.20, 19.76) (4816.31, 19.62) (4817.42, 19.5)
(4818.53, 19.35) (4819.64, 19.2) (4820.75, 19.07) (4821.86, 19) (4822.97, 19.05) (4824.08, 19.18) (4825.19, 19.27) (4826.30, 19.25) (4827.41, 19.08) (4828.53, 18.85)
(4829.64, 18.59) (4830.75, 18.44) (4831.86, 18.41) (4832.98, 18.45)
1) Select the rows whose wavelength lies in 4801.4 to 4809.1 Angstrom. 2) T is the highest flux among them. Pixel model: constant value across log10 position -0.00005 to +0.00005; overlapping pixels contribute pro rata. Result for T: 19.8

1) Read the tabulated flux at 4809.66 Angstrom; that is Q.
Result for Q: 20.07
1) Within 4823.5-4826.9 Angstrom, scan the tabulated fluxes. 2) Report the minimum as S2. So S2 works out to 19.18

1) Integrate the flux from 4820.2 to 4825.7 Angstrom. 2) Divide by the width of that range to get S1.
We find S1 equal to 19.1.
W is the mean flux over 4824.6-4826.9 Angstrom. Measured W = 19.3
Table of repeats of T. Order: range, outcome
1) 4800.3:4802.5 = 18.7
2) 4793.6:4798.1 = 19.75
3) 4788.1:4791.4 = 19.28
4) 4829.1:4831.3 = 18.59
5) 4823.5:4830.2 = 19.27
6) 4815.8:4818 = 19.62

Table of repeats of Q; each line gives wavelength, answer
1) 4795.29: 19.61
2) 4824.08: 19.18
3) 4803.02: 18.65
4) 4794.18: 19.75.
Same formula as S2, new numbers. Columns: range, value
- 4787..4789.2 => 18.7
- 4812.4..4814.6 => 19.93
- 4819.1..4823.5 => 19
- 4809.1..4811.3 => 20.07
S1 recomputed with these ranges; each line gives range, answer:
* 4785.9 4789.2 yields 18.7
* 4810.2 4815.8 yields 20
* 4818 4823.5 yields 19.1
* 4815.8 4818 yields 19.5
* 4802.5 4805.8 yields 18.8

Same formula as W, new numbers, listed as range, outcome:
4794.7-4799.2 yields 19.2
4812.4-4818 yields 19.8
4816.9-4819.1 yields 19.4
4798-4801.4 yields 18.8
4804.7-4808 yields 19.2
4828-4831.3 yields 18.6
